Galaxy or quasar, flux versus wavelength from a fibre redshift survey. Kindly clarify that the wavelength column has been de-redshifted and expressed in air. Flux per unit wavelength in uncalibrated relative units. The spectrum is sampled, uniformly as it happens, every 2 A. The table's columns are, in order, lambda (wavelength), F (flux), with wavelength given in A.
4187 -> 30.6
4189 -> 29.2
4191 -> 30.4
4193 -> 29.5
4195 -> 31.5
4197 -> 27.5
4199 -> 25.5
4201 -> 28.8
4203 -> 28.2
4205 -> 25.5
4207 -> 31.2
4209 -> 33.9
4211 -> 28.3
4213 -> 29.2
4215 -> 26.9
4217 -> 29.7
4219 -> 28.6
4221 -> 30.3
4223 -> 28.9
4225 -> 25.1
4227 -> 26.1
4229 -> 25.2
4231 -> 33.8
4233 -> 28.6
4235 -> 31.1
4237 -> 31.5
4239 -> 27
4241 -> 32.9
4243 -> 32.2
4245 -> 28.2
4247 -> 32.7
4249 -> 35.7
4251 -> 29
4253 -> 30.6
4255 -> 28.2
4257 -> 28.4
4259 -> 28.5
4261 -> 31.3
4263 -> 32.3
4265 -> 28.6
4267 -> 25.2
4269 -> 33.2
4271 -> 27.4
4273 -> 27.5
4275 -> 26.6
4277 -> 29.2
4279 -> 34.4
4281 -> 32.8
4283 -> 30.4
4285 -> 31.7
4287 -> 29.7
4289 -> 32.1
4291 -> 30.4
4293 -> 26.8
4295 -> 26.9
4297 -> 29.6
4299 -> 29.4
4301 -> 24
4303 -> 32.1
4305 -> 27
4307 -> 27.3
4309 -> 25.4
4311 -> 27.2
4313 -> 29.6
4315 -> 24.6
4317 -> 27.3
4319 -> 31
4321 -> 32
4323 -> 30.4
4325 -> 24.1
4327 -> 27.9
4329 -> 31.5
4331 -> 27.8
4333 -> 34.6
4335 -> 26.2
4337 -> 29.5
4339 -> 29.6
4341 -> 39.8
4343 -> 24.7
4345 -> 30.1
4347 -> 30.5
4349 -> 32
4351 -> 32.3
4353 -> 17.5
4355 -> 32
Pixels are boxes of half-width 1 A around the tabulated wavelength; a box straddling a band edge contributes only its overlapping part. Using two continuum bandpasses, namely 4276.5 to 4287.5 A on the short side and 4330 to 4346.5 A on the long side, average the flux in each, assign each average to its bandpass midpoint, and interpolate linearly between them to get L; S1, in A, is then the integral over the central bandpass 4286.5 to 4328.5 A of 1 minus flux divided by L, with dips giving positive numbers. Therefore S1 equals 3.6 A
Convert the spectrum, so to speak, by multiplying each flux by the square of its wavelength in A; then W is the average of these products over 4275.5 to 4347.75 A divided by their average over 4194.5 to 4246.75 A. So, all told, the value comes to 1.05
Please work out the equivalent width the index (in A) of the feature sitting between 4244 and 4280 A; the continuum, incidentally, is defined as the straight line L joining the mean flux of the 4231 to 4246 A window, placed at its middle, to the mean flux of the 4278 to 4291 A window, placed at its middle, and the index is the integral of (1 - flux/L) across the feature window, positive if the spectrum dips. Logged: 1.5 A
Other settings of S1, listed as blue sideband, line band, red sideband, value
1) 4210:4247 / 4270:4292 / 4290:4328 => -1.4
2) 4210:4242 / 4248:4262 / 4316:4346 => -0.5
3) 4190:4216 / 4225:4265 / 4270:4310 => -1.4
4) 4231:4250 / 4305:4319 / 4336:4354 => 1.3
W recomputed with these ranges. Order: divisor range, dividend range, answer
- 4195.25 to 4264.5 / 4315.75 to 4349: 1.06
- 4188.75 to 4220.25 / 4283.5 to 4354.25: 1.05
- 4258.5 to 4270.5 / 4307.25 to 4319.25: 0.94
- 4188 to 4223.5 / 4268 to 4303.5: 1.06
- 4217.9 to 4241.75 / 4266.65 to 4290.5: 1.06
